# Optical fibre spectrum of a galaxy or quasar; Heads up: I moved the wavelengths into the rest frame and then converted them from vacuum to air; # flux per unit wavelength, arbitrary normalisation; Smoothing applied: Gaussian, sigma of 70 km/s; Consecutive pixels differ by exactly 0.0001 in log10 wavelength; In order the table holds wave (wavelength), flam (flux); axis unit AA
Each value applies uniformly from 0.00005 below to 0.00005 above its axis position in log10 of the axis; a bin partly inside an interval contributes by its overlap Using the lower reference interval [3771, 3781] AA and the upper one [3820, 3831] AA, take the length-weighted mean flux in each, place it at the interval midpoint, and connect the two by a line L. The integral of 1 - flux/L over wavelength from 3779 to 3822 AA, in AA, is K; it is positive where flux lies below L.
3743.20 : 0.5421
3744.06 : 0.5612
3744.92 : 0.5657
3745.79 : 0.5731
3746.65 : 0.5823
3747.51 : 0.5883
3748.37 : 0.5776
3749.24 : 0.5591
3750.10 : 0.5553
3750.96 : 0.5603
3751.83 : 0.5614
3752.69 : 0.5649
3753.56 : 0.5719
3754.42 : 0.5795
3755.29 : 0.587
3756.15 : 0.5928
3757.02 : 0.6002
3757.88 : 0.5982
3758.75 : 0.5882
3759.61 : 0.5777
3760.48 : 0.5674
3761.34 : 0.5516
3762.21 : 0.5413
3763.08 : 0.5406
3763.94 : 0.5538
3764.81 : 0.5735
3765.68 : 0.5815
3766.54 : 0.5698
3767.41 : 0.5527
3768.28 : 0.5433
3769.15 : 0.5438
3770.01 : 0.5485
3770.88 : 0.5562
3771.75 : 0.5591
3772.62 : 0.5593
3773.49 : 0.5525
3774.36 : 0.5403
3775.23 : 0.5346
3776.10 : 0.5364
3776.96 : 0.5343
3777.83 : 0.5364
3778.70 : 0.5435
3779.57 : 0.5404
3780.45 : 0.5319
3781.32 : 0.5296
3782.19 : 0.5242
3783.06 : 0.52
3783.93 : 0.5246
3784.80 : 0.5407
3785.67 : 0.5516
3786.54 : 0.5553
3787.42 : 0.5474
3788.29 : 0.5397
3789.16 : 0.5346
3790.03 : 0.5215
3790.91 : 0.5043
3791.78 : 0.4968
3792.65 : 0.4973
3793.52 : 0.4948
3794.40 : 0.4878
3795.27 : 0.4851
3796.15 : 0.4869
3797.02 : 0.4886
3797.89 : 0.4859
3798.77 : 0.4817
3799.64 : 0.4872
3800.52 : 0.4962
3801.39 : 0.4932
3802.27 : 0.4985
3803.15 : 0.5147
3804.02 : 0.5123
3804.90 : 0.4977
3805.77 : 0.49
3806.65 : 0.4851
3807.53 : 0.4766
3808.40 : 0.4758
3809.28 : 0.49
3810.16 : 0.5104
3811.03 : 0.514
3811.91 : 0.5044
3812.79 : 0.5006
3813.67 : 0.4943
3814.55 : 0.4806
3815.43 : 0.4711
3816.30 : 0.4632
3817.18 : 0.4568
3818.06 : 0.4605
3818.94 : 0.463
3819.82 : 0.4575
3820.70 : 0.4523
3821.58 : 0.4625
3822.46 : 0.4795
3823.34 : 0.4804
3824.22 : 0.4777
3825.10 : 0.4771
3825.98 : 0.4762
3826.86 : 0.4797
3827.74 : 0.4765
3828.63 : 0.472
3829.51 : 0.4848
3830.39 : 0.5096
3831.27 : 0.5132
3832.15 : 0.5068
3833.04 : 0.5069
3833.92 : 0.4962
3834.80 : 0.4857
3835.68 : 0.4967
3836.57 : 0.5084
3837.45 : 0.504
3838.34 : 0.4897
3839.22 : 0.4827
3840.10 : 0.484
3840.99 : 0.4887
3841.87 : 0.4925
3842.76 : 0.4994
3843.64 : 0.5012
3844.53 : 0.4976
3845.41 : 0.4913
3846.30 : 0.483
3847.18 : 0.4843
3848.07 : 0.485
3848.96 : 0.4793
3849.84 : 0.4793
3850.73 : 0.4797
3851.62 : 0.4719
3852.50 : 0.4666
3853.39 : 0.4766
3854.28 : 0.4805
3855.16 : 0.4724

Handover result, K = 0.92 AA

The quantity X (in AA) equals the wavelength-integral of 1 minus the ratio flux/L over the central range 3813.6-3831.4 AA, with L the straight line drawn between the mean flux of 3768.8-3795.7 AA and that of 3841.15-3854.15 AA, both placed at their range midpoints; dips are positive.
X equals 1.0 AA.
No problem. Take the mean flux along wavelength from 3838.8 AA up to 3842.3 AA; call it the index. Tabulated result 0.487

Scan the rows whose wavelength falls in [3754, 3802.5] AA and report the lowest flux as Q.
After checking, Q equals 0.4817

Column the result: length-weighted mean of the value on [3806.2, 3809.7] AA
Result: 0.481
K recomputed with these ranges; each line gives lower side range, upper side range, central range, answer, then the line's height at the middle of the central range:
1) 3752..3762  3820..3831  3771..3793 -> 0.3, 0.542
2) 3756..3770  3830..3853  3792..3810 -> 1.3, 0.53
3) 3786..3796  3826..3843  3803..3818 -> 0.5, 0.505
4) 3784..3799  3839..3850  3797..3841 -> 1.2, 0.5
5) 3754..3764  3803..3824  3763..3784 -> 0.2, 0.55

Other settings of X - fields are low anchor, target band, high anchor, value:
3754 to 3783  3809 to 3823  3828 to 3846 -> 1.0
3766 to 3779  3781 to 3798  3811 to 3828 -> 0.2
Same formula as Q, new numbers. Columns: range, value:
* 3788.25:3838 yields 0.4523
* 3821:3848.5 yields 0.4625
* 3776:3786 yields 0.52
